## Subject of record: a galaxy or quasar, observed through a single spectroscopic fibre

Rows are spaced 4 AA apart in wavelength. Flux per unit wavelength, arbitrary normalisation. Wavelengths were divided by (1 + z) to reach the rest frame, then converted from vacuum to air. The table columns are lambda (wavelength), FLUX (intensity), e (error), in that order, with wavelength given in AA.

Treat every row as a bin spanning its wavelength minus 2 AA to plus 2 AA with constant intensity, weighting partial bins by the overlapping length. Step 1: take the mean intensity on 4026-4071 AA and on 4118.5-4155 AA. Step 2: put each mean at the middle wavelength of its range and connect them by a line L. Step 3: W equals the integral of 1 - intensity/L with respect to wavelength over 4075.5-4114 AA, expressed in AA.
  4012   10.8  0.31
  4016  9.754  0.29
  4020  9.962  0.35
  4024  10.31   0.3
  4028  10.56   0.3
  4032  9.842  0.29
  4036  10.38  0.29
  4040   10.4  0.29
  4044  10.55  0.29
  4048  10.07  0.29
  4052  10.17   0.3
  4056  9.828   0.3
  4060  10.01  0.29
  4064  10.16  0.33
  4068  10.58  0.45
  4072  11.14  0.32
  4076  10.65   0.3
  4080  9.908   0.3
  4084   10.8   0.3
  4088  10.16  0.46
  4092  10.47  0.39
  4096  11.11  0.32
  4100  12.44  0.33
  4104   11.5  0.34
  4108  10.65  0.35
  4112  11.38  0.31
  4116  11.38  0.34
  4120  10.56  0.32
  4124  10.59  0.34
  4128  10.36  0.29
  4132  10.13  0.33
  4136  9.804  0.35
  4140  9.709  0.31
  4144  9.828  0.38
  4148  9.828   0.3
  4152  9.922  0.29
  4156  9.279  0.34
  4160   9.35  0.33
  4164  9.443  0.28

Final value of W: -2.9 AA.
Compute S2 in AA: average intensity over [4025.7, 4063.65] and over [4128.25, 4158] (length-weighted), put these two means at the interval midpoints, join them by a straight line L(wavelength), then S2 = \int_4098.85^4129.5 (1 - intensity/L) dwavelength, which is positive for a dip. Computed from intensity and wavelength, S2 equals -3.5 AA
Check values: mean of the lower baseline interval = 10.2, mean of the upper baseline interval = 9.82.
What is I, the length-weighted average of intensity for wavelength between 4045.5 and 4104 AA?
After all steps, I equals 10.6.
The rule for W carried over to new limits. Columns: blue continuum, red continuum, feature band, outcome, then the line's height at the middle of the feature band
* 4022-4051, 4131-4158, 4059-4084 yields -0.8 AA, 10.1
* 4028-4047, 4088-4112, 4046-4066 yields 1.0 AA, 10.6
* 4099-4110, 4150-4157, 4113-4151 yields 0.6 AA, 10.4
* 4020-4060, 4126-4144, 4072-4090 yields -0.6 AA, 10.1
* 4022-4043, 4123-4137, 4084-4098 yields -0.5 AA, 10.3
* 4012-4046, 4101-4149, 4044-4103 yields -1.0 AA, 10.4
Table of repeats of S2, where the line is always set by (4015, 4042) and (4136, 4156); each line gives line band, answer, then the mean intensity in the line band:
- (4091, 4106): -2.3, 11.4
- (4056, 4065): 0.0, 10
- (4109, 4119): -1.4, 11.2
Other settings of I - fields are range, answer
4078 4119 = 11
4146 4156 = 9.76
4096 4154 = 10.6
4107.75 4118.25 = 11.2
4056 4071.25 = 10.3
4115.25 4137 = 10.4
